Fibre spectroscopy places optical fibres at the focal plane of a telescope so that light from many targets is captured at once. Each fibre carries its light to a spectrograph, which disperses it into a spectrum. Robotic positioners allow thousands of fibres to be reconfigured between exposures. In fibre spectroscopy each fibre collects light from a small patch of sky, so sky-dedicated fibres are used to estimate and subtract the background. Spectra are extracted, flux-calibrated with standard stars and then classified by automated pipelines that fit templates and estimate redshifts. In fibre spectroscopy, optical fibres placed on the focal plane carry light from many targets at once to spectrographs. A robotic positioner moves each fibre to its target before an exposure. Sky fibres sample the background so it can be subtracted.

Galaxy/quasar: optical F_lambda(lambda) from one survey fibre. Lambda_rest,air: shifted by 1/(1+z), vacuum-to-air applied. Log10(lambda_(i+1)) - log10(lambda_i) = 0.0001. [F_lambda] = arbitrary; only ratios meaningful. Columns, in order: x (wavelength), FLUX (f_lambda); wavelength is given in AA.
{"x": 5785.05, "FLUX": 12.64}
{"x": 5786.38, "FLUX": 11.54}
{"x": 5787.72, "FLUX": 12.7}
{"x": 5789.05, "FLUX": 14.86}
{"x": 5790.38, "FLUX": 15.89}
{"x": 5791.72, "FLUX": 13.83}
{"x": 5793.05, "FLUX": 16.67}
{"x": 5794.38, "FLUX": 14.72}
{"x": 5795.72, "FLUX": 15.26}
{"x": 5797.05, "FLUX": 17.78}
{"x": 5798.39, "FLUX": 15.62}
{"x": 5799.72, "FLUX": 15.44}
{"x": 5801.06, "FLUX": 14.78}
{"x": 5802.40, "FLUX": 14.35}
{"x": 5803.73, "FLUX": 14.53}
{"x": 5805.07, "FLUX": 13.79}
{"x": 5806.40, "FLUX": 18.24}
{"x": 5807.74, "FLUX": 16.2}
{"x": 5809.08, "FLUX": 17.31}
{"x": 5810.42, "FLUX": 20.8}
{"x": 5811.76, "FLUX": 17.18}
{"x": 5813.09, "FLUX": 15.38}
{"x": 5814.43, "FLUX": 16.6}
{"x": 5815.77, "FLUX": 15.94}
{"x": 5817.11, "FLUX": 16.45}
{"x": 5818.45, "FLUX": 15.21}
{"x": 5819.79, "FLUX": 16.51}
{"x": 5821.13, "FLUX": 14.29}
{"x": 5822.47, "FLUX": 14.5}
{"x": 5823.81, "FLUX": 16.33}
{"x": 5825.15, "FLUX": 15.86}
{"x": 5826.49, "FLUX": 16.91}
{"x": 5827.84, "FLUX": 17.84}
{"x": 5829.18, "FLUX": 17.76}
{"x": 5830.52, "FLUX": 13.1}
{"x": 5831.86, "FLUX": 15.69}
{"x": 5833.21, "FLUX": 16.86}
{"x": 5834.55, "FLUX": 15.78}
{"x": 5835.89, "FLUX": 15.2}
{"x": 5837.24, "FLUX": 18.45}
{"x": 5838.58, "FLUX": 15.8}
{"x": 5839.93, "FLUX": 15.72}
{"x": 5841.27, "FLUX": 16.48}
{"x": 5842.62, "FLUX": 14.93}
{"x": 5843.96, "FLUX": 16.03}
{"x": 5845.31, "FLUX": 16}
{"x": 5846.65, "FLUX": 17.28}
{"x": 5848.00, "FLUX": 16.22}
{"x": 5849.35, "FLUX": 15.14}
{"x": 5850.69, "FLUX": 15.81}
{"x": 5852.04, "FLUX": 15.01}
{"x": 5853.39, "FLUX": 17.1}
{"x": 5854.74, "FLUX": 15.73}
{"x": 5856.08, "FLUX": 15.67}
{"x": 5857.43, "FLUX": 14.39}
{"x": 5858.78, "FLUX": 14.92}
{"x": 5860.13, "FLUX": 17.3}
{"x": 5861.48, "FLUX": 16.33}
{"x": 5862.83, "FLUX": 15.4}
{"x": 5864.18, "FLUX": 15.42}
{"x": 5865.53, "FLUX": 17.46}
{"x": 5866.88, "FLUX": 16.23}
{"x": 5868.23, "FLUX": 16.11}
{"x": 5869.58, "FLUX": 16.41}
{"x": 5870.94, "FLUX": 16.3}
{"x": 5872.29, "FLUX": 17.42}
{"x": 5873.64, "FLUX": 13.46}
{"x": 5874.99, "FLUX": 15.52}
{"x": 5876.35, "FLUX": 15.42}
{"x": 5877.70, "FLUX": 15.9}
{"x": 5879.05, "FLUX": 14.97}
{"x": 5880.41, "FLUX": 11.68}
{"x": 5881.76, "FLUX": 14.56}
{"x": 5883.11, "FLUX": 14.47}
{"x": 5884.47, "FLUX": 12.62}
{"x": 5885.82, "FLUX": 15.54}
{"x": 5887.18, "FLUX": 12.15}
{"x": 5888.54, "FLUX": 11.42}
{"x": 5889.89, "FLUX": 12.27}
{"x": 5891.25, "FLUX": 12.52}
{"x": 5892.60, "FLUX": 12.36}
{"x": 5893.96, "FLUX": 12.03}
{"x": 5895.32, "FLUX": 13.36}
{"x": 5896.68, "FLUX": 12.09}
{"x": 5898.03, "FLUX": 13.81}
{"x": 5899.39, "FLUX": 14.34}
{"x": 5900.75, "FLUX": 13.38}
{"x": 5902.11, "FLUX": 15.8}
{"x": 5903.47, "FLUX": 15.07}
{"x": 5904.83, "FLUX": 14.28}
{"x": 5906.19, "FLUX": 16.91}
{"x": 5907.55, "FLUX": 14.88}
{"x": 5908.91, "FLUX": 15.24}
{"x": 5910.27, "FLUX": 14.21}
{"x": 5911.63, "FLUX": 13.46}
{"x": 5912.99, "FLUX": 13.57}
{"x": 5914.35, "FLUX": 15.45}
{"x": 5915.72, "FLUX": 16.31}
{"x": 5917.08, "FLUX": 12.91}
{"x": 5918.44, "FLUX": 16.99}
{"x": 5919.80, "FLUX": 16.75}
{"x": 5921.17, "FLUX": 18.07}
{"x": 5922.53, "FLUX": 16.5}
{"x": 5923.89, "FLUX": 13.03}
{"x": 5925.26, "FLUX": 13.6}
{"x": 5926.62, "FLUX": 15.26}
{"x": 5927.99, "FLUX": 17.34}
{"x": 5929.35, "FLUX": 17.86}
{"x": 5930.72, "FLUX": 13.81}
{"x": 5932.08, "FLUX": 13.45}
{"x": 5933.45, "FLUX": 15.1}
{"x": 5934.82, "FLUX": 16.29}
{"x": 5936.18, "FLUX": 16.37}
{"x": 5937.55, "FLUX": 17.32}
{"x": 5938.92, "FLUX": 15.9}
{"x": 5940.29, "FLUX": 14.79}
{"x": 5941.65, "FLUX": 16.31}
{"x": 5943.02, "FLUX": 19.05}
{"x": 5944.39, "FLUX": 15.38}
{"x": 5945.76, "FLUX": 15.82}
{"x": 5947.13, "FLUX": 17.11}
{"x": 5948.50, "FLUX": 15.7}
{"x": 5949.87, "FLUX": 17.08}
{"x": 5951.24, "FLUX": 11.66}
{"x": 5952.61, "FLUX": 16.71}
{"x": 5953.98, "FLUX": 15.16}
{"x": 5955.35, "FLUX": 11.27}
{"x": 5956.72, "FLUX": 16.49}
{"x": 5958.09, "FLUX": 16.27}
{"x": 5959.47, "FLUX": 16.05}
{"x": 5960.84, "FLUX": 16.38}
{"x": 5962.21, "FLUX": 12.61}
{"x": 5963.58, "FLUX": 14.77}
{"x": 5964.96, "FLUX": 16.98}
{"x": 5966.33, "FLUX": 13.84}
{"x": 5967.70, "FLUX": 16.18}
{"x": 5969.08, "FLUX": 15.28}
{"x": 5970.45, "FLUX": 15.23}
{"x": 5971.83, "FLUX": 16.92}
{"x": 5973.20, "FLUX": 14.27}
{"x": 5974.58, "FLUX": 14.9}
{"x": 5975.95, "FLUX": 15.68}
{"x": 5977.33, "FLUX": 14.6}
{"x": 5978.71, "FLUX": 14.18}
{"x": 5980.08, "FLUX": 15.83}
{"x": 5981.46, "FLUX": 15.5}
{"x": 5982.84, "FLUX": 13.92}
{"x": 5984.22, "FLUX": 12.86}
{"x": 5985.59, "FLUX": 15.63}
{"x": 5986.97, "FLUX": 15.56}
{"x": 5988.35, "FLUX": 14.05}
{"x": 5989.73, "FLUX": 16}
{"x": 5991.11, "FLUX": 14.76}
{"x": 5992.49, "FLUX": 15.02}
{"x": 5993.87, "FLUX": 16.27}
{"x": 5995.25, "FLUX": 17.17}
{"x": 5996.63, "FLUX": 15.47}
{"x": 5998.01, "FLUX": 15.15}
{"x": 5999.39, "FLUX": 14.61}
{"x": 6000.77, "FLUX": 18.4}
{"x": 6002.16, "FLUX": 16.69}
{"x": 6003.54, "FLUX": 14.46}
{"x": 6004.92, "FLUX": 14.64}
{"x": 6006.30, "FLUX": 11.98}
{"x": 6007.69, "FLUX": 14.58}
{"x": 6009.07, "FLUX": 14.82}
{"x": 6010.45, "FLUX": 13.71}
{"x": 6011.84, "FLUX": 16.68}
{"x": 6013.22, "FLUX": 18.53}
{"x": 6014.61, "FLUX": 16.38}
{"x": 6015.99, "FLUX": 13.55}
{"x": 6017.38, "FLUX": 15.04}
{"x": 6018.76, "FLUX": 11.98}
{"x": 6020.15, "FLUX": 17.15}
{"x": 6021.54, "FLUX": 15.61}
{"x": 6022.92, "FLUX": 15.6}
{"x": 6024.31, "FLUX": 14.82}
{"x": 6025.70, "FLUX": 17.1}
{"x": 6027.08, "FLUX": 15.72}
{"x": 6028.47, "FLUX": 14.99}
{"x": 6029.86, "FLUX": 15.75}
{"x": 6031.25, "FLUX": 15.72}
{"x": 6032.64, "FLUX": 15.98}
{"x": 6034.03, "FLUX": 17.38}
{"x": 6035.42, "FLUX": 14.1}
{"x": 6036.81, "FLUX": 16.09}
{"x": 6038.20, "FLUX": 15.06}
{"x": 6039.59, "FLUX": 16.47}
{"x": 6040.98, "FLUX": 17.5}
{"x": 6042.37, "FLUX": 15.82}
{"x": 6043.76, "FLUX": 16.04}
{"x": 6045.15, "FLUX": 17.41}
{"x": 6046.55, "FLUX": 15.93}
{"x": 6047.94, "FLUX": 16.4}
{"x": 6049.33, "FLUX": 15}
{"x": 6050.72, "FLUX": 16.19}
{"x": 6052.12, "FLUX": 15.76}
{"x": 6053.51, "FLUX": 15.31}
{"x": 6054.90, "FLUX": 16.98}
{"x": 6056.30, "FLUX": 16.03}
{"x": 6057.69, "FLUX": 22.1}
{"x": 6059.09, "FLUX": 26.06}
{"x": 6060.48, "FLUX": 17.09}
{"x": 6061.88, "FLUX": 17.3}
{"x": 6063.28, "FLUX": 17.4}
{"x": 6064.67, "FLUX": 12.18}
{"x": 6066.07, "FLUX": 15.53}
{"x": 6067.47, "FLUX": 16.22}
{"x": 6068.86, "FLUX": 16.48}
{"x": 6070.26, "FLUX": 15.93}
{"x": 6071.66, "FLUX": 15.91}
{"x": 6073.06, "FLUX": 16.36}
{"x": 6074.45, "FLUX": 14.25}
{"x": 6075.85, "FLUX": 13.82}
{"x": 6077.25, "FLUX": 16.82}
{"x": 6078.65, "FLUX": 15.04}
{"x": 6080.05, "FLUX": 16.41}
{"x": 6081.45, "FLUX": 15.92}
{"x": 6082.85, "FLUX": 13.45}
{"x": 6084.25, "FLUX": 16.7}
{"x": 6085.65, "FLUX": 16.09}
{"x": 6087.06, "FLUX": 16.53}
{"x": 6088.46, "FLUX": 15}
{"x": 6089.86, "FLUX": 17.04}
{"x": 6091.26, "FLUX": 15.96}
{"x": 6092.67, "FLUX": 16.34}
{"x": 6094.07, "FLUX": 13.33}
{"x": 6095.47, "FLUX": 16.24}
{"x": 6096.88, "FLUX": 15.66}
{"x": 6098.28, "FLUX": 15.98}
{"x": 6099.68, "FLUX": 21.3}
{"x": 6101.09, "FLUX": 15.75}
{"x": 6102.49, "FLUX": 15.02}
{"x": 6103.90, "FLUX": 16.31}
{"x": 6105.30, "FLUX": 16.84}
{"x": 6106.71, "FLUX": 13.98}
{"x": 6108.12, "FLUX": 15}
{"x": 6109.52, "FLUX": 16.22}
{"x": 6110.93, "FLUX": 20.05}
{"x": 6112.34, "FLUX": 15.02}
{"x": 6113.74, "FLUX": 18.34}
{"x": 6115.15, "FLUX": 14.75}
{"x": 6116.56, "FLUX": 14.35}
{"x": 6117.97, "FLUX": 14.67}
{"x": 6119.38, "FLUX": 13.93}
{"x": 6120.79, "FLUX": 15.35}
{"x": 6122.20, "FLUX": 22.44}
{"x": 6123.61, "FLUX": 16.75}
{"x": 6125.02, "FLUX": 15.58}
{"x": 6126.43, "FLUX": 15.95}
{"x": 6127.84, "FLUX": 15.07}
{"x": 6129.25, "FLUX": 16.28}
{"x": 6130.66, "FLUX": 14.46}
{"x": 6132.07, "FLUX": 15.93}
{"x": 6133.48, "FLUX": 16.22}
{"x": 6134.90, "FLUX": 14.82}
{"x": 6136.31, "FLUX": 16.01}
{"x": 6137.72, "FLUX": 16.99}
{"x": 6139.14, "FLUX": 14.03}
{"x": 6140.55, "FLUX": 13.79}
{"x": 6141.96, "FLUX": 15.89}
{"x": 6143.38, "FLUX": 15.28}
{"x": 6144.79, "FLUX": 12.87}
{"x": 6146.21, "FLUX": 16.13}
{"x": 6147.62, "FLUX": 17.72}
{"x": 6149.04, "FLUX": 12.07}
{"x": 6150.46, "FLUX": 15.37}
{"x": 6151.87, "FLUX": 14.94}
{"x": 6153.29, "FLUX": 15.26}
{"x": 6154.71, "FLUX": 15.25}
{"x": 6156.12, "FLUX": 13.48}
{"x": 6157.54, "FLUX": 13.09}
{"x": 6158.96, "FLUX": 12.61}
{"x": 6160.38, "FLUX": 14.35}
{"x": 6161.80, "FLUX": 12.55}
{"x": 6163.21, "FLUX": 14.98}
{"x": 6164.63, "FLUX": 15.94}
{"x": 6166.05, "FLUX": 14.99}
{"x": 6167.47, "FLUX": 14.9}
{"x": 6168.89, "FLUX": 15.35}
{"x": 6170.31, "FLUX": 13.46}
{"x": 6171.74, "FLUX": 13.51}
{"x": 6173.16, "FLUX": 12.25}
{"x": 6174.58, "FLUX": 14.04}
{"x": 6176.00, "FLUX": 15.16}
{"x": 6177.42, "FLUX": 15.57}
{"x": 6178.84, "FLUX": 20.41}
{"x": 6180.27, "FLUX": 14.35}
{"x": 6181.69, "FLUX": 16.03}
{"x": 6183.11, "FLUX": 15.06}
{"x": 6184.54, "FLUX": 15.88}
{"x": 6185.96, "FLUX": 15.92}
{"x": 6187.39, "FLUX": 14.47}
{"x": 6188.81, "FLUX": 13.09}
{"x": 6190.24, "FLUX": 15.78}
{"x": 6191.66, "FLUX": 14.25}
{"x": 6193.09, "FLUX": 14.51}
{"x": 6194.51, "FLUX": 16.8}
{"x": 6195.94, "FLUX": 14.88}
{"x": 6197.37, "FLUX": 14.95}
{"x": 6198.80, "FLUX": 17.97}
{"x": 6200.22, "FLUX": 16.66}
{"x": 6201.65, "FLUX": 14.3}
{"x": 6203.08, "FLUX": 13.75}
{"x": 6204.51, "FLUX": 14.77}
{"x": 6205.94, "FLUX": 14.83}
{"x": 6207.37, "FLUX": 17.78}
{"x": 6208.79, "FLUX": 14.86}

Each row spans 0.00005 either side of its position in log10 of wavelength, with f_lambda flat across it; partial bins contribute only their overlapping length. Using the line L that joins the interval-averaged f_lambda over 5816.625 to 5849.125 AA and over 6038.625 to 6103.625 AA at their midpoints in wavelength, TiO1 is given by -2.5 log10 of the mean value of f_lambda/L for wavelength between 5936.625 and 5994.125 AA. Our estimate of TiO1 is 0.058 mag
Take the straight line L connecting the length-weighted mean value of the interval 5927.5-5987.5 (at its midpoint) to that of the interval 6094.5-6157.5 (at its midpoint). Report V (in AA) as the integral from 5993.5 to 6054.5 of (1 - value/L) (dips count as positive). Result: -0.5 AA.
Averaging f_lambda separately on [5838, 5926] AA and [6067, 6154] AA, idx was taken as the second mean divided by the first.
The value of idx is 1.1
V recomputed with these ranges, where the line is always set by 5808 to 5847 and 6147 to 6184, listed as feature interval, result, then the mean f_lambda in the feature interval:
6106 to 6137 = -2.2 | 16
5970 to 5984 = 0.5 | 15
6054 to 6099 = -3.5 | 16.3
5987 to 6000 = 0.1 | 15.4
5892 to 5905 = 1.9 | 13.6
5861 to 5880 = 0.3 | 15.8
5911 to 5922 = 0.3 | 15.5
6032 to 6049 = -1.0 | 16.2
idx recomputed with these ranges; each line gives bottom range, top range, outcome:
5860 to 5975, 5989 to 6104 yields 1.06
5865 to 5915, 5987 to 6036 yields 1.07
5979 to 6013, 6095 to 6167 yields 1.02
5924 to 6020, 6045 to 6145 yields 1.05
